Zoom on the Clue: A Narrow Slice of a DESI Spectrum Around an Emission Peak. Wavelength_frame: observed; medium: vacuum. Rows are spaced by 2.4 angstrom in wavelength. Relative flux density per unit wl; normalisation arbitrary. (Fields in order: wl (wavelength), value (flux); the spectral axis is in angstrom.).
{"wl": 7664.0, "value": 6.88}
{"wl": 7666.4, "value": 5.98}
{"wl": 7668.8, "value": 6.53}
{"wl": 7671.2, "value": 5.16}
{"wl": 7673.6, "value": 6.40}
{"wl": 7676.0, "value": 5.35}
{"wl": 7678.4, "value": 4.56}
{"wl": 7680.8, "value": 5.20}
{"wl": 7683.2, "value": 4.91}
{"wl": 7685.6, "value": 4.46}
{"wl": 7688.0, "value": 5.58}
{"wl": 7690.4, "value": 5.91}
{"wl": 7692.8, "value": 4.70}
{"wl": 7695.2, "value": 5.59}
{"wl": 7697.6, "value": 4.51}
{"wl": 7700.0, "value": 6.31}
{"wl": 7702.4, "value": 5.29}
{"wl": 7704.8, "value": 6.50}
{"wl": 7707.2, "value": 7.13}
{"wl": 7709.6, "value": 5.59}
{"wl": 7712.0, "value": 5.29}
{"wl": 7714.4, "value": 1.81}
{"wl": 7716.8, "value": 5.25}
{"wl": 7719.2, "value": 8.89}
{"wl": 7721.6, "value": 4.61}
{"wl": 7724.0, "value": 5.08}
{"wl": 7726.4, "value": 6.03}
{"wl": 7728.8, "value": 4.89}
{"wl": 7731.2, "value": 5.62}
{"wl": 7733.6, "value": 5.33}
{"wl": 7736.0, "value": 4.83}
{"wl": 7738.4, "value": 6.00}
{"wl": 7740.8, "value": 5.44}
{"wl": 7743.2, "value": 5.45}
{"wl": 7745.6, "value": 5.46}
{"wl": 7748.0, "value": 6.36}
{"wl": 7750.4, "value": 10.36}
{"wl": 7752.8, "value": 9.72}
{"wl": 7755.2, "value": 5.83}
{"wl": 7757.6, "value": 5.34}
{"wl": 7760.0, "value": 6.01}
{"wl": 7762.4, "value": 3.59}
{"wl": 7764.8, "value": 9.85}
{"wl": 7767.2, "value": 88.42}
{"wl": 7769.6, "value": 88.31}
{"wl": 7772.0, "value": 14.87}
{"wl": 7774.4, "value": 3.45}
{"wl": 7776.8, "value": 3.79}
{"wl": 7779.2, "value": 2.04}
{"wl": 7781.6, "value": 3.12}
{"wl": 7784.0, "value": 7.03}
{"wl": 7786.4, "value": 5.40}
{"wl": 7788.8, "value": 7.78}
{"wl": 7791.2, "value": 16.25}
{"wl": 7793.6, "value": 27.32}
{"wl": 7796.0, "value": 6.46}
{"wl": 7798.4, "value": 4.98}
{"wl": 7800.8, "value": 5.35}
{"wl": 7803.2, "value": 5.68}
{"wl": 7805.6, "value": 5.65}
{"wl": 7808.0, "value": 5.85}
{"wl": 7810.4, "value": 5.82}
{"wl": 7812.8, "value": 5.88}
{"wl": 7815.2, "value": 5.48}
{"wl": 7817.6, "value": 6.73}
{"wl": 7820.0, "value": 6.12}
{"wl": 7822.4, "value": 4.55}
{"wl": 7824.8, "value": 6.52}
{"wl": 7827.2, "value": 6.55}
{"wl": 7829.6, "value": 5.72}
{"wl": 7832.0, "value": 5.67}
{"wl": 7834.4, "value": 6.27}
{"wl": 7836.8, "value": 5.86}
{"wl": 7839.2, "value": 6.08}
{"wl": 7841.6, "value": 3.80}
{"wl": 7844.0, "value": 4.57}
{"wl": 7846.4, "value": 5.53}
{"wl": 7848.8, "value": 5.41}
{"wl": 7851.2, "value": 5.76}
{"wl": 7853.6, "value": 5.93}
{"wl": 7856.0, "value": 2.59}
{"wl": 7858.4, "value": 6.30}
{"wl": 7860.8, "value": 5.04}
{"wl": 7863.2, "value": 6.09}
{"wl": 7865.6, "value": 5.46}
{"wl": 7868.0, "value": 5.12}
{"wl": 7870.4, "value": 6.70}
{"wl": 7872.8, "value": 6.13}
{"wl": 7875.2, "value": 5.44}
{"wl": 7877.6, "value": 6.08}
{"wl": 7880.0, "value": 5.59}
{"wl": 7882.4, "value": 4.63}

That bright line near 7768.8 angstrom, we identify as H-alpha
